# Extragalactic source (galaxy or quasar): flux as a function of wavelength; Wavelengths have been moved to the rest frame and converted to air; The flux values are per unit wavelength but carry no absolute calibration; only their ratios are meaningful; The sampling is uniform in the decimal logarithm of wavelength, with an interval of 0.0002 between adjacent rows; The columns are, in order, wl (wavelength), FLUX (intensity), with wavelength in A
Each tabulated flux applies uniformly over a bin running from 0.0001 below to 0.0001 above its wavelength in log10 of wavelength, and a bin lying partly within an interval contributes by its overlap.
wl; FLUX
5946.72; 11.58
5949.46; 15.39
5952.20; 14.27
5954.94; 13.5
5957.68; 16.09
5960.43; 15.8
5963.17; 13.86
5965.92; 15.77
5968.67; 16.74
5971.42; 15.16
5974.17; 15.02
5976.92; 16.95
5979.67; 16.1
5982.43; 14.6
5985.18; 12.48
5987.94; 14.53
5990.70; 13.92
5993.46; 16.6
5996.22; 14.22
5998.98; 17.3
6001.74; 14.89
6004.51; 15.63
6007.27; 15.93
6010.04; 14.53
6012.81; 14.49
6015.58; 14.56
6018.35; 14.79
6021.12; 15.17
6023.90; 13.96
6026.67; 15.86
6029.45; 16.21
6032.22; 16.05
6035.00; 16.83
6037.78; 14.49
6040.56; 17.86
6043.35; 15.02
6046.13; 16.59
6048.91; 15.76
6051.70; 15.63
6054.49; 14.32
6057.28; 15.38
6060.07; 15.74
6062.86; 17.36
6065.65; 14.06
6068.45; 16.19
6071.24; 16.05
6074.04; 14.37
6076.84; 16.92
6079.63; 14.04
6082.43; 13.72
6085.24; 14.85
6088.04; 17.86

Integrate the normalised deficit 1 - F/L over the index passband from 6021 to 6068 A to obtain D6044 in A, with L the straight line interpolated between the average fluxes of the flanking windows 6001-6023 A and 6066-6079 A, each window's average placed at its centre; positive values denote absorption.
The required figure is -1.1 A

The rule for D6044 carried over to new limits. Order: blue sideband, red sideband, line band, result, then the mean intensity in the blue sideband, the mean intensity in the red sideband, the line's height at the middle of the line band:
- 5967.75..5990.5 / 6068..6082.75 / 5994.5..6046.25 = -1.0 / 15.1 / 15.3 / 15.2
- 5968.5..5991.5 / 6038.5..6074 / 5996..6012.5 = -0.2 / 15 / 15.7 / 15.2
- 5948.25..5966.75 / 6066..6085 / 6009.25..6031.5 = 0.1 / 14.9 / 15.1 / 15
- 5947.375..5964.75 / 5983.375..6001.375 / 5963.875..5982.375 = -1.3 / 14.7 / 14.8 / 14.8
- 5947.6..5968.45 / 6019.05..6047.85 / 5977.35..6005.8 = 0.5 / 15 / 15.8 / 15.3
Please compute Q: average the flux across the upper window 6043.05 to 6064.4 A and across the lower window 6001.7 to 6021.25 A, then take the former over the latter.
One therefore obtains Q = 1.05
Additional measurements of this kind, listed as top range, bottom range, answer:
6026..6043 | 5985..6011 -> 1.07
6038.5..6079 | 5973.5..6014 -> 1.04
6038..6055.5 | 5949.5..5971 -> 1.04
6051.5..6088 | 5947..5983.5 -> 1.01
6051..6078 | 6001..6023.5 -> 1.04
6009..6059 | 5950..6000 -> 1.02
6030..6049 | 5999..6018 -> 1.06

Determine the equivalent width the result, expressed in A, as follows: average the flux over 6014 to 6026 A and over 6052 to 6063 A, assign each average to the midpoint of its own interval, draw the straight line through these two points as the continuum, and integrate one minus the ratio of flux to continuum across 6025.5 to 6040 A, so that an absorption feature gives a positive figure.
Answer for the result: -1.0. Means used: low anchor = 14.7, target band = 16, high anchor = 15.5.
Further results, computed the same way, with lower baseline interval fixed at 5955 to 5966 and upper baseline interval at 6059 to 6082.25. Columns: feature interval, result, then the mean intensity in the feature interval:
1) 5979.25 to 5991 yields 0.8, 14.2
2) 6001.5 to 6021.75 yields 0.4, 15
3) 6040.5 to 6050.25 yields -0.4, 16.1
